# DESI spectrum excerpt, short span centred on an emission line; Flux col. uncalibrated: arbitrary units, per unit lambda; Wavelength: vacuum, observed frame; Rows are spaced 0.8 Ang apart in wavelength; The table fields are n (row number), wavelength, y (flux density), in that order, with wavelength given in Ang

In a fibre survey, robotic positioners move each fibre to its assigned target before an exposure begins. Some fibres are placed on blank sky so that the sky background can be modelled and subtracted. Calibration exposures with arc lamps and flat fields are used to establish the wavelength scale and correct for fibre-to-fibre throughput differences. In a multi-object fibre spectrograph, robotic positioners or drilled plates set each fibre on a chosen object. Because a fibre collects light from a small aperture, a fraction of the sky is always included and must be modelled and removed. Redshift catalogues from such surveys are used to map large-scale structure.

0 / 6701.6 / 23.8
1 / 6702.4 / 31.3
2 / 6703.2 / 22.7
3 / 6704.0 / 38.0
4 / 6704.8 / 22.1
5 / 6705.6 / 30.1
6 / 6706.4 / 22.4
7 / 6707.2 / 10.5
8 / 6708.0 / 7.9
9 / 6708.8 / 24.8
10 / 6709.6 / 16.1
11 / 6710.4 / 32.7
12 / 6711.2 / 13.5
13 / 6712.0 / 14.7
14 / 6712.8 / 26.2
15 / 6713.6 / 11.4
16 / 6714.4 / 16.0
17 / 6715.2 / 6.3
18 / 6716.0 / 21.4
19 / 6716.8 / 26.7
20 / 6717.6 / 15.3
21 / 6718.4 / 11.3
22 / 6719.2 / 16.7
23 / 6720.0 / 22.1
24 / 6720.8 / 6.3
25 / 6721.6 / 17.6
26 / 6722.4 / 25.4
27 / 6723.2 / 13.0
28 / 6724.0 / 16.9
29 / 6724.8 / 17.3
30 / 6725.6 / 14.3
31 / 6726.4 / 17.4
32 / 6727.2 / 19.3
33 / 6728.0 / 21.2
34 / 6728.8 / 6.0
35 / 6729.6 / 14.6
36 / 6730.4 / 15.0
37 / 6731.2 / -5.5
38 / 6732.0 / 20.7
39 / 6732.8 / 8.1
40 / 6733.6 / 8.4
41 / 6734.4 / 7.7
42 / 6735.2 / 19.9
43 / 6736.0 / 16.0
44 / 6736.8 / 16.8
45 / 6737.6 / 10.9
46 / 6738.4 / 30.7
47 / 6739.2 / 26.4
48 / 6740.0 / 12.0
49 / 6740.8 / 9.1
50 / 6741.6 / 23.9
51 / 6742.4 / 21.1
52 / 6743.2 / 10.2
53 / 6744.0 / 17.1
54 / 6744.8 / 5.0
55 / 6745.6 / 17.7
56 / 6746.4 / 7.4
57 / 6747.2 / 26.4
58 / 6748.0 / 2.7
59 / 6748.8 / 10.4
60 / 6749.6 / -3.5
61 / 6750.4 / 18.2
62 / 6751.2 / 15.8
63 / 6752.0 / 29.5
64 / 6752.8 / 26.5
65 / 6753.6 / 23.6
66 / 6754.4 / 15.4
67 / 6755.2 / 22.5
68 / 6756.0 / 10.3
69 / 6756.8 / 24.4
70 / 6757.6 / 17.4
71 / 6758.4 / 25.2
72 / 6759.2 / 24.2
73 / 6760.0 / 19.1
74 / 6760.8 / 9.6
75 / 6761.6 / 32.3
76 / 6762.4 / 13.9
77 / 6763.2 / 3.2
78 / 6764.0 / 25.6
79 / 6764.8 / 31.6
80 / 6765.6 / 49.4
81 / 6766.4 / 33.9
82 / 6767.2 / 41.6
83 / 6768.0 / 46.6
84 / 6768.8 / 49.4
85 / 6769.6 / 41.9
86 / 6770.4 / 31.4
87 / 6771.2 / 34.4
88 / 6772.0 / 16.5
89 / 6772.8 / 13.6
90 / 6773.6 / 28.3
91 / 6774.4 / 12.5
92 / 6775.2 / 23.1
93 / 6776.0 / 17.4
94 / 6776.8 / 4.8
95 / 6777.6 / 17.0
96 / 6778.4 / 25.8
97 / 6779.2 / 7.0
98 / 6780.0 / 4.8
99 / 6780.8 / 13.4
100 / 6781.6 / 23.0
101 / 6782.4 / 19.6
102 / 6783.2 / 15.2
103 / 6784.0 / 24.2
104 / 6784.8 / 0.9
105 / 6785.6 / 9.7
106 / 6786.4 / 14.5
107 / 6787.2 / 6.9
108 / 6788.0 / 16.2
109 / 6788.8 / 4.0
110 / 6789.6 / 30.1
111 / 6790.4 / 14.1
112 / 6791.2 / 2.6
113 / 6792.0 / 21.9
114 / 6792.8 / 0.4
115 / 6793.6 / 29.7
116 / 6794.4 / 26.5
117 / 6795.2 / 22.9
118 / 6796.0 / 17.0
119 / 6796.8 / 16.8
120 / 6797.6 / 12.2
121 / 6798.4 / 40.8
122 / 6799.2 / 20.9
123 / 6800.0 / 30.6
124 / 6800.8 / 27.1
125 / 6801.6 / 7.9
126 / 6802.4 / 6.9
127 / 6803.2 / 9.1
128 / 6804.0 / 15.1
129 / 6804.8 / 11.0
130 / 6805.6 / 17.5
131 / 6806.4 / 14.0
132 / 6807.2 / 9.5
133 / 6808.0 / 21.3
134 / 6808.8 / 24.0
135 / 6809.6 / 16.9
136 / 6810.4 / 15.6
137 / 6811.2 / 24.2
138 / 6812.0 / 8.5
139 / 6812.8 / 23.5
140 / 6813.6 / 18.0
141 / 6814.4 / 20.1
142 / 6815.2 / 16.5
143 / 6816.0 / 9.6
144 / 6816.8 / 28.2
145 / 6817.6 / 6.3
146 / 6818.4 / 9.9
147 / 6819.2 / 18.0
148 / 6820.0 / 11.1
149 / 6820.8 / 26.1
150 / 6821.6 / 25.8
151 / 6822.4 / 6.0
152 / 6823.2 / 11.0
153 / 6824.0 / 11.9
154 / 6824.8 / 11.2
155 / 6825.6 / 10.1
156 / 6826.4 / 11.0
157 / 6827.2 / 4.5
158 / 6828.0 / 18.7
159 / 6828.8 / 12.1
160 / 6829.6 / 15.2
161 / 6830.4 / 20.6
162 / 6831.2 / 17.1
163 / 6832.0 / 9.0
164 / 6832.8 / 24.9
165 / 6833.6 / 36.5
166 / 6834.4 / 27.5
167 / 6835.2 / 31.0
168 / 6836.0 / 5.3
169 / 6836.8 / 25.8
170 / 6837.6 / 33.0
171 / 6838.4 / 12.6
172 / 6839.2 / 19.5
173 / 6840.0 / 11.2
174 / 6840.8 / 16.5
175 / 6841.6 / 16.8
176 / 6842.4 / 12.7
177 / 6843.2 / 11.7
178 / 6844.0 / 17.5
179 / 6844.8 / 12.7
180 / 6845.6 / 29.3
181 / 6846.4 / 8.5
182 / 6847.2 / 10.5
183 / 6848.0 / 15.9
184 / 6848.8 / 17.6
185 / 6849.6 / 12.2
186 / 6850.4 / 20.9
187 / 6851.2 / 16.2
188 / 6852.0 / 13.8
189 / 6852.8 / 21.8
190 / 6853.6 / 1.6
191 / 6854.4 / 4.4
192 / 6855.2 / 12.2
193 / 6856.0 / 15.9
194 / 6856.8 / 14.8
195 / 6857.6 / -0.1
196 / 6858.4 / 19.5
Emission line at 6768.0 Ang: [O III] 5007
